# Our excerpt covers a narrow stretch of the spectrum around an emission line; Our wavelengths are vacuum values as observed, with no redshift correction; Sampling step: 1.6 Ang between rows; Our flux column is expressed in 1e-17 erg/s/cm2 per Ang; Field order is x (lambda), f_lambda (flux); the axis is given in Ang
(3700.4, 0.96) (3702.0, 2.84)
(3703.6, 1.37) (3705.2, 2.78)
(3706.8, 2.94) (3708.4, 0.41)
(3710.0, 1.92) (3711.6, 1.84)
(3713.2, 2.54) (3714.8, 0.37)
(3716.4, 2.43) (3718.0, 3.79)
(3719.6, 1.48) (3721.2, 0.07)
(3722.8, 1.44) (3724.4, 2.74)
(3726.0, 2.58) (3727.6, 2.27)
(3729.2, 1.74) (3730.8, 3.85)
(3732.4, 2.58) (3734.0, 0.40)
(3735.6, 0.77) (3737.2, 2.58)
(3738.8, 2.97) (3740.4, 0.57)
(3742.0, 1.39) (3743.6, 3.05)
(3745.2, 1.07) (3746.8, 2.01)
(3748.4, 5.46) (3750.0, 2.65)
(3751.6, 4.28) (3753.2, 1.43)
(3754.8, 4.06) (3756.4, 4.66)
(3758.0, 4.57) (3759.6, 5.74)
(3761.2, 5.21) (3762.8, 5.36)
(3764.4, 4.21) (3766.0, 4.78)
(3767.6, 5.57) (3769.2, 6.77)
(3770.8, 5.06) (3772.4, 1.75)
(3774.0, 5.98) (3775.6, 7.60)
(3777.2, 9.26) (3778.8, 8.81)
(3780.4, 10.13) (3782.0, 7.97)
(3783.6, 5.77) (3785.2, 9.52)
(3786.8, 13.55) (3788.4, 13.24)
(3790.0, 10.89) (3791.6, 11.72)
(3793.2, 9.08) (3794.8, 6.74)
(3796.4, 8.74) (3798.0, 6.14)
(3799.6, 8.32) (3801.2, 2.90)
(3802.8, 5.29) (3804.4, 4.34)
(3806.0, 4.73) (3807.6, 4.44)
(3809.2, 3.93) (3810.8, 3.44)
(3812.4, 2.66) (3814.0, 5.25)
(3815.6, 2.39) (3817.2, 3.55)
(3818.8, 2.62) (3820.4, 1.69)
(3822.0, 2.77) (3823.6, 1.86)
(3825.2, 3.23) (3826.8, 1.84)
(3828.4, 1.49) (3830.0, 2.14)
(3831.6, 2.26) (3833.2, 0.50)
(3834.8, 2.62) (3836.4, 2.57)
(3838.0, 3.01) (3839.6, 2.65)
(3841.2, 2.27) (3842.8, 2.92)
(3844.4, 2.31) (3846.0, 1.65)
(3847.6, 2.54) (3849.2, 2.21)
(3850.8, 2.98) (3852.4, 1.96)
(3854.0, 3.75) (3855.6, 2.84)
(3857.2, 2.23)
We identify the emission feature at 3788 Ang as Ly-alpha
